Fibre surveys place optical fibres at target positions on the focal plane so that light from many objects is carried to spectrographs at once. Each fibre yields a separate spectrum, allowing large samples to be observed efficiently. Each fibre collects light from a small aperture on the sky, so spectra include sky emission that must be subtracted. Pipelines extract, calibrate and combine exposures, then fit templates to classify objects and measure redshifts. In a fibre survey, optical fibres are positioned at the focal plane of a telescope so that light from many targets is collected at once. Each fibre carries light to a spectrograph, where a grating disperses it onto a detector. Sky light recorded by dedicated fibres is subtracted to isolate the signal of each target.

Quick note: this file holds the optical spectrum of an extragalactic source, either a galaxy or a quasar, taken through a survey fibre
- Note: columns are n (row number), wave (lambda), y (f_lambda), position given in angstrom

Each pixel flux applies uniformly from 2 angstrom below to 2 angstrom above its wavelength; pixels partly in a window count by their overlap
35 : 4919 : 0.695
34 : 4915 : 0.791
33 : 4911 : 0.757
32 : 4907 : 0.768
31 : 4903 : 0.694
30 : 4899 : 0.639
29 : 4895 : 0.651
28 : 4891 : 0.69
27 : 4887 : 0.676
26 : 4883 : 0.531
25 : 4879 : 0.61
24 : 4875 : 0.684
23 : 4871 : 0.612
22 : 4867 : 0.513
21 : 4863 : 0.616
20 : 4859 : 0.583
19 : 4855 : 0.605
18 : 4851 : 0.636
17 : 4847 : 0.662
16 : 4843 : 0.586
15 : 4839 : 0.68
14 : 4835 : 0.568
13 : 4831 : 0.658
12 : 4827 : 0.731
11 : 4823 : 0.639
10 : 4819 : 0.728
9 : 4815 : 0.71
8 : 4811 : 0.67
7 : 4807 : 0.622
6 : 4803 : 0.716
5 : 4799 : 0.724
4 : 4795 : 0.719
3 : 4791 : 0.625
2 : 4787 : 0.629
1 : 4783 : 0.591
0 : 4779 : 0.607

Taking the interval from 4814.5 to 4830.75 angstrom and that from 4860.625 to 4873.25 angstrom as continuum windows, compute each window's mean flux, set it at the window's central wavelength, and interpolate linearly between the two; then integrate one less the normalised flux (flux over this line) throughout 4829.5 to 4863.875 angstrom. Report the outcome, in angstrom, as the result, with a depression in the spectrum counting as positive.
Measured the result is 0.7 angstrom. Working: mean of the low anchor 0.697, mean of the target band 0.621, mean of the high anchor 0.582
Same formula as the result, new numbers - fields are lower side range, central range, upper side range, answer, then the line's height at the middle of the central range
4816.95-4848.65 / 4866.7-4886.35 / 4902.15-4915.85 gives 3.0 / 0.713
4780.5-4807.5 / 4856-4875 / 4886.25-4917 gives 2.8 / 0.694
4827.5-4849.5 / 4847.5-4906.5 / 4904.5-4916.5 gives 6.5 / 0.707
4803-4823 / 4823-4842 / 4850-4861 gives -0.2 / 0.647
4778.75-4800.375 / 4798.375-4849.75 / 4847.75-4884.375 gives -3.1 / 0.629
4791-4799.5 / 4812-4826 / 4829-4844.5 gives -0.8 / 0.656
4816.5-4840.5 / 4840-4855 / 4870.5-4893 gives 0.6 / 0.656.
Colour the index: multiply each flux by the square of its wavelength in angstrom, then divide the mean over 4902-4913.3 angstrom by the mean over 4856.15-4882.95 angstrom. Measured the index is 1.27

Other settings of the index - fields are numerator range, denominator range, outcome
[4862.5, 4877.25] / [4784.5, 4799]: 0.94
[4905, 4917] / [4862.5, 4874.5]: 1.33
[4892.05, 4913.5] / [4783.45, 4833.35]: 1.08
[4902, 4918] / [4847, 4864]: 1.25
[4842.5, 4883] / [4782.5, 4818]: 0.93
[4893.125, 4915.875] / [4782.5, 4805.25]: 1.11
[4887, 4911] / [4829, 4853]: 1.12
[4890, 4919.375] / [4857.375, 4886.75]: 1.21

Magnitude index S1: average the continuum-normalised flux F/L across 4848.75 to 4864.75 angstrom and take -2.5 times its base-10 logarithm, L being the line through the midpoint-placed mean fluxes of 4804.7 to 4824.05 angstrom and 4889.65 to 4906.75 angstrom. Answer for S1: 0.11 mag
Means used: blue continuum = 0.676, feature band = 0.611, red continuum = 0.678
